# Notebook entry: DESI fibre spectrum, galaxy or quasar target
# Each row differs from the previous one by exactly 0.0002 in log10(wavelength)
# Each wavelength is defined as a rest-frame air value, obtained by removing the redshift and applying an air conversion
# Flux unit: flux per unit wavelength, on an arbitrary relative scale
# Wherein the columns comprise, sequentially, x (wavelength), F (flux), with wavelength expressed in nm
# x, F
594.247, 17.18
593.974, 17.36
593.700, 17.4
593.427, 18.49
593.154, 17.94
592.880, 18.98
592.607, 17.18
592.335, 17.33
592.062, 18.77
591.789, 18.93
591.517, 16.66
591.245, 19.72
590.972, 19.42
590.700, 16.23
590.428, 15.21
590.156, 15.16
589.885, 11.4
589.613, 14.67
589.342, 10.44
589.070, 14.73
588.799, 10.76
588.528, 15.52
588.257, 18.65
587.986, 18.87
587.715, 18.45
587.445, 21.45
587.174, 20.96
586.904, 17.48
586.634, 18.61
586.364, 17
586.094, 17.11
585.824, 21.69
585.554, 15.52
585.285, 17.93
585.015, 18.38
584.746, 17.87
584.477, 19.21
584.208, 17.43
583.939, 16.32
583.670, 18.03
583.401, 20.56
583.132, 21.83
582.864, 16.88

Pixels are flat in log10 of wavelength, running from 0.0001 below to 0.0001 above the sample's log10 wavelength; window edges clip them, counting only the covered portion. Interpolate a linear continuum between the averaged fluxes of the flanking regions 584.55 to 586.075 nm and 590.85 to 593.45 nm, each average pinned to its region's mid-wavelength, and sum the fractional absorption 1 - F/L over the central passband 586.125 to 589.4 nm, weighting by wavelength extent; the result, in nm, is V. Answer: 0.21 nm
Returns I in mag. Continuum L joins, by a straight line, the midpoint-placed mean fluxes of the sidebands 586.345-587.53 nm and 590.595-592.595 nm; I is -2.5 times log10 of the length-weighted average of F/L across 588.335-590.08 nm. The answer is 0.38 mag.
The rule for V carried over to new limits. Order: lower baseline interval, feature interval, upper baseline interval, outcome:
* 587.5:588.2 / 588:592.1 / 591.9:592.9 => 0.60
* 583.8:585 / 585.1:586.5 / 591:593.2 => 0.00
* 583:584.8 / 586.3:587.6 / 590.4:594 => -0.05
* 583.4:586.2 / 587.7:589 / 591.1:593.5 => 0.14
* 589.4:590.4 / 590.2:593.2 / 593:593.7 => -0.35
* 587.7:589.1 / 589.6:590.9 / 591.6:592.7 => 0.17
